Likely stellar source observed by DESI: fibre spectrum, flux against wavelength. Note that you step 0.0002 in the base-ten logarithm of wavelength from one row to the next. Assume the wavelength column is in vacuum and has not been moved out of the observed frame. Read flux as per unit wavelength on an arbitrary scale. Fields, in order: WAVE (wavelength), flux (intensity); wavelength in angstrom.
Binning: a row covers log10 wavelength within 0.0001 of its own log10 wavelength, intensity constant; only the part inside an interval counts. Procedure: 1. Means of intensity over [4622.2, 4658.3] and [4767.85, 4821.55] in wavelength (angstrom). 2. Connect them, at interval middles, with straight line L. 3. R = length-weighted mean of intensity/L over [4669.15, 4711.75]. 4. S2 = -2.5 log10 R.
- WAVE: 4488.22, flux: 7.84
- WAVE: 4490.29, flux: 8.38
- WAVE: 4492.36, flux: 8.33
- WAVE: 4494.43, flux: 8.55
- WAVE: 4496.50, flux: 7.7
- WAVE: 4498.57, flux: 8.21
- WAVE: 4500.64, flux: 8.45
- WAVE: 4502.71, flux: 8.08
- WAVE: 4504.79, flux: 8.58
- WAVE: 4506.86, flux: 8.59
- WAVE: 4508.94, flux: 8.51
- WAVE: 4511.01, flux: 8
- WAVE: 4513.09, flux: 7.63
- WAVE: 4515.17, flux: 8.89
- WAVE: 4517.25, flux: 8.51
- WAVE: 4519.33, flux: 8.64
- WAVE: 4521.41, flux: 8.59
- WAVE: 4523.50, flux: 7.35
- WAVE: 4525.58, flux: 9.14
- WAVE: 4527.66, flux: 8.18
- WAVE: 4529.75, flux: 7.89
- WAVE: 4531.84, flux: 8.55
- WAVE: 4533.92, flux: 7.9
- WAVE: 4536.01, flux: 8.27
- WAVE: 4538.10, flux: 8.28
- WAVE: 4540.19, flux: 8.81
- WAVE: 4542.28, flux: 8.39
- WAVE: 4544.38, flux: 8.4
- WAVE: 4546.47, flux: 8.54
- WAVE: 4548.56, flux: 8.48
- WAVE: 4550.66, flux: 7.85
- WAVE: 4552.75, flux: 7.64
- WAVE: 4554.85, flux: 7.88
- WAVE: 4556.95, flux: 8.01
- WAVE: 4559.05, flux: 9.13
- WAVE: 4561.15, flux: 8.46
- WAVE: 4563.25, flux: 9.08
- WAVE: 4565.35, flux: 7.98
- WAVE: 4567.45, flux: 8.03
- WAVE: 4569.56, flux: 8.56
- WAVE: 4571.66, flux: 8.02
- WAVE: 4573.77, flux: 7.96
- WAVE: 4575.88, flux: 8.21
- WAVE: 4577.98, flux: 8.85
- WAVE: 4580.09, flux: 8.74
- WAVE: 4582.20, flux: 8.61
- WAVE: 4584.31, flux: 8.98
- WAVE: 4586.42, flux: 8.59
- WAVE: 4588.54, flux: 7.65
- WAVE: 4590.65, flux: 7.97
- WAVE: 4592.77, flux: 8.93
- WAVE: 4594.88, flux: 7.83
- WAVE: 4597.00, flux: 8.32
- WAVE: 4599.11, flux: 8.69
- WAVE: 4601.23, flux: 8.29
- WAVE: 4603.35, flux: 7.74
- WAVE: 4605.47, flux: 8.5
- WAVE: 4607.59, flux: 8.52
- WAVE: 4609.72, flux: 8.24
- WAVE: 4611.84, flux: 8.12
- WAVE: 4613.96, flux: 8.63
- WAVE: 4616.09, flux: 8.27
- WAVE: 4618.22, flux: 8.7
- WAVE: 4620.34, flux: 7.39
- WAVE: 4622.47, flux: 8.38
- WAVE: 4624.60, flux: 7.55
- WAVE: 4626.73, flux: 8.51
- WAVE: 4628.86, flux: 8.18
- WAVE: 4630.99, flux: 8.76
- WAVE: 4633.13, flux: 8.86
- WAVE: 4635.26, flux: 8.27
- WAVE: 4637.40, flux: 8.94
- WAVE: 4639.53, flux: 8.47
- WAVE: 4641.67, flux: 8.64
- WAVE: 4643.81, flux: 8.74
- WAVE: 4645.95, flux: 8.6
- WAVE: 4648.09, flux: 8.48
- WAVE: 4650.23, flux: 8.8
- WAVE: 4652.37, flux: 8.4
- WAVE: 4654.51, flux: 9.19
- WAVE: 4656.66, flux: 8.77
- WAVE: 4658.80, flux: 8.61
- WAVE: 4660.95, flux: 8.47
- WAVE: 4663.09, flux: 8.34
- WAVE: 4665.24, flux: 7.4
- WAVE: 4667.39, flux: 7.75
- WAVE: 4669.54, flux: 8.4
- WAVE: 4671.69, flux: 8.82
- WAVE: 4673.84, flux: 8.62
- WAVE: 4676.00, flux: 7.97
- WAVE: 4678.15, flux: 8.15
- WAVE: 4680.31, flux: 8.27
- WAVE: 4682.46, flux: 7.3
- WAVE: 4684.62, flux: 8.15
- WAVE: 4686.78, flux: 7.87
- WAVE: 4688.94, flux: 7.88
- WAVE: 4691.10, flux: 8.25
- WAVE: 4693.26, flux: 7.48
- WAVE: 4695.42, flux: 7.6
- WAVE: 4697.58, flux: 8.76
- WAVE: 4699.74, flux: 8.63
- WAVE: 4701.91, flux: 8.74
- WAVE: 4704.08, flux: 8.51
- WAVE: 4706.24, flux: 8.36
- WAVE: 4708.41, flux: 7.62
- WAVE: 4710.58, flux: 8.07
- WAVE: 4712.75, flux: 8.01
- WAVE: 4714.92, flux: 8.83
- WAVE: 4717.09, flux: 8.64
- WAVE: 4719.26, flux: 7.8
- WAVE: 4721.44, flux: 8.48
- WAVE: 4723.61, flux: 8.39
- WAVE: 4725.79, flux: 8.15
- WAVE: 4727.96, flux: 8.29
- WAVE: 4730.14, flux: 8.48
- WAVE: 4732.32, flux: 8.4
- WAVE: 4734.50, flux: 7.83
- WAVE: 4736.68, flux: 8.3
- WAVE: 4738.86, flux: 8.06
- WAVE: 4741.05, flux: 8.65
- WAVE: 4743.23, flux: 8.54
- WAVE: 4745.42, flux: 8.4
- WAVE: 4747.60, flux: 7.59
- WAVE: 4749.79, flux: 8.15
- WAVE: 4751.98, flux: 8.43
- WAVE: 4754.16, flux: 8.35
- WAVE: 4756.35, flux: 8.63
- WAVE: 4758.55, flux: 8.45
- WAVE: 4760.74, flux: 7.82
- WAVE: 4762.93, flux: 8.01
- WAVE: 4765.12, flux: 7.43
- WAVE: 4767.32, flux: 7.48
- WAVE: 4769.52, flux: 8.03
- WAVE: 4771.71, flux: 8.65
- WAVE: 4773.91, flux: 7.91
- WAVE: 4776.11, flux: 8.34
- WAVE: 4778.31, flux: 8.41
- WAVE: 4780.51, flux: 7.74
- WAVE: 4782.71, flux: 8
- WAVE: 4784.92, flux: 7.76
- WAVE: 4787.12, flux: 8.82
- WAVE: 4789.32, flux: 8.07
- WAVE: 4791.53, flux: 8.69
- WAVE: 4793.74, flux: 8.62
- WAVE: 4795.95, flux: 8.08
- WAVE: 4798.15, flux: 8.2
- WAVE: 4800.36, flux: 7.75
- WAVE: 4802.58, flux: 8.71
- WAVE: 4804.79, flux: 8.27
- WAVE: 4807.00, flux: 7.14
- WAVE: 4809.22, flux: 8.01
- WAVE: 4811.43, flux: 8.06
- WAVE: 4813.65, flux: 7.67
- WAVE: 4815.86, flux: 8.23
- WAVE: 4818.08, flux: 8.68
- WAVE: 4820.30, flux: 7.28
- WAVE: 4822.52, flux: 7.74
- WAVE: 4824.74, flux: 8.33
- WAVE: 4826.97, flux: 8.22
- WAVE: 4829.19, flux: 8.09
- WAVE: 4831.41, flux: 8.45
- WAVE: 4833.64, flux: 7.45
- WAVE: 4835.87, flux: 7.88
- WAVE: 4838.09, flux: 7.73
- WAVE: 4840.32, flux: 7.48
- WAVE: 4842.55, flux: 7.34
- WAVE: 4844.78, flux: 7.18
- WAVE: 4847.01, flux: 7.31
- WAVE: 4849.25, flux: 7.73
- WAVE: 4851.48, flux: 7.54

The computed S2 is 0.03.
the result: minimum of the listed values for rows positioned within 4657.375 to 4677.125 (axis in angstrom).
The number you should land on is 7.4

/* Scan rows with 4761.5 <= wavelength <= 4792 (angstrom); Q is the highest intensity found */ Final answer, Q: 8.82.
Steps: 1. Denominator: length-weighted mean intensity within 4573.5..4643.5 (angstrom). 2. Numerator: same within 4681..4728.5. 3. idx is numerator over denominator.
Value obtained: 0.98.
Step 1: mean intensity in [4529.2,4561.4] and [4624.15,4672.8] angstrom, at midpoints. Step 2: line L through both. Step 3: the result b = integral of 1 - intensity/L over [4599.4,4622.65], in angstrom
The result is 0.4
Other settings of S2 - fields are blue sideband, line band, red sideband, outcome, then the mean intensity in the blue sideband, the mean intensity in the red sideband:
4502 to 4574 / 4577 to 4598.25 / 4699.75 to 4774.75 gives -0.02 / 8.31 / 8.23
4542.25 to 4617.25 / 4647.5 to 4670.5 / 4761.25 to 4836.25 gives -0.02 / 8.33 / 8.06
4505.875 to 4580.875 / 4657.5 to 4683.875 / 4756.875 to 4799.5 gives 0.01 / 8.33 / 8.14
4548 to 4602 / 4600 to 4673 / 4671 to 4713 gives -0.02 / 8.34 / 8.15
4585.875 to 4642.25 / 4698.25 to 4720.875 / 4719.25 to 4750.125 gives -0.01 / 8.33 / 8.25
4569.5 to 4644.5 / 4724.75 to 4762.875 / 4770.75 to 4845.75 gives -0.02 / 8.37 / 8.03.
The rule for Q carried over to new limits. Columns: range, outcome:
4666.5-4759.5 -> 8.83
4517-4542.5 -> 9.14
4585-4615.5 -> 8.93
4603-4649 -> 8.94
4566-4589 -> 8.98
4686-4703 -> 8.76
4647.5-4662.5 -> 9.19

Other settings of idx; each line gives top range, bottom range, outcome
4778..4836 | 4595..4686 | 0.97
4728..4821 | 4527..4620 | 0.98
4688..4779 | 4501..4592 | 0.98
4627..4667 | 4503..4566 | 1.02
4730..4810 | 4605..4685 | 0.97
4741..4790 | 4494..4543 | 0.98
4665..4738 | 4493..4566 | 0.98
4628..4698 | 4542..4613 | 1.00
